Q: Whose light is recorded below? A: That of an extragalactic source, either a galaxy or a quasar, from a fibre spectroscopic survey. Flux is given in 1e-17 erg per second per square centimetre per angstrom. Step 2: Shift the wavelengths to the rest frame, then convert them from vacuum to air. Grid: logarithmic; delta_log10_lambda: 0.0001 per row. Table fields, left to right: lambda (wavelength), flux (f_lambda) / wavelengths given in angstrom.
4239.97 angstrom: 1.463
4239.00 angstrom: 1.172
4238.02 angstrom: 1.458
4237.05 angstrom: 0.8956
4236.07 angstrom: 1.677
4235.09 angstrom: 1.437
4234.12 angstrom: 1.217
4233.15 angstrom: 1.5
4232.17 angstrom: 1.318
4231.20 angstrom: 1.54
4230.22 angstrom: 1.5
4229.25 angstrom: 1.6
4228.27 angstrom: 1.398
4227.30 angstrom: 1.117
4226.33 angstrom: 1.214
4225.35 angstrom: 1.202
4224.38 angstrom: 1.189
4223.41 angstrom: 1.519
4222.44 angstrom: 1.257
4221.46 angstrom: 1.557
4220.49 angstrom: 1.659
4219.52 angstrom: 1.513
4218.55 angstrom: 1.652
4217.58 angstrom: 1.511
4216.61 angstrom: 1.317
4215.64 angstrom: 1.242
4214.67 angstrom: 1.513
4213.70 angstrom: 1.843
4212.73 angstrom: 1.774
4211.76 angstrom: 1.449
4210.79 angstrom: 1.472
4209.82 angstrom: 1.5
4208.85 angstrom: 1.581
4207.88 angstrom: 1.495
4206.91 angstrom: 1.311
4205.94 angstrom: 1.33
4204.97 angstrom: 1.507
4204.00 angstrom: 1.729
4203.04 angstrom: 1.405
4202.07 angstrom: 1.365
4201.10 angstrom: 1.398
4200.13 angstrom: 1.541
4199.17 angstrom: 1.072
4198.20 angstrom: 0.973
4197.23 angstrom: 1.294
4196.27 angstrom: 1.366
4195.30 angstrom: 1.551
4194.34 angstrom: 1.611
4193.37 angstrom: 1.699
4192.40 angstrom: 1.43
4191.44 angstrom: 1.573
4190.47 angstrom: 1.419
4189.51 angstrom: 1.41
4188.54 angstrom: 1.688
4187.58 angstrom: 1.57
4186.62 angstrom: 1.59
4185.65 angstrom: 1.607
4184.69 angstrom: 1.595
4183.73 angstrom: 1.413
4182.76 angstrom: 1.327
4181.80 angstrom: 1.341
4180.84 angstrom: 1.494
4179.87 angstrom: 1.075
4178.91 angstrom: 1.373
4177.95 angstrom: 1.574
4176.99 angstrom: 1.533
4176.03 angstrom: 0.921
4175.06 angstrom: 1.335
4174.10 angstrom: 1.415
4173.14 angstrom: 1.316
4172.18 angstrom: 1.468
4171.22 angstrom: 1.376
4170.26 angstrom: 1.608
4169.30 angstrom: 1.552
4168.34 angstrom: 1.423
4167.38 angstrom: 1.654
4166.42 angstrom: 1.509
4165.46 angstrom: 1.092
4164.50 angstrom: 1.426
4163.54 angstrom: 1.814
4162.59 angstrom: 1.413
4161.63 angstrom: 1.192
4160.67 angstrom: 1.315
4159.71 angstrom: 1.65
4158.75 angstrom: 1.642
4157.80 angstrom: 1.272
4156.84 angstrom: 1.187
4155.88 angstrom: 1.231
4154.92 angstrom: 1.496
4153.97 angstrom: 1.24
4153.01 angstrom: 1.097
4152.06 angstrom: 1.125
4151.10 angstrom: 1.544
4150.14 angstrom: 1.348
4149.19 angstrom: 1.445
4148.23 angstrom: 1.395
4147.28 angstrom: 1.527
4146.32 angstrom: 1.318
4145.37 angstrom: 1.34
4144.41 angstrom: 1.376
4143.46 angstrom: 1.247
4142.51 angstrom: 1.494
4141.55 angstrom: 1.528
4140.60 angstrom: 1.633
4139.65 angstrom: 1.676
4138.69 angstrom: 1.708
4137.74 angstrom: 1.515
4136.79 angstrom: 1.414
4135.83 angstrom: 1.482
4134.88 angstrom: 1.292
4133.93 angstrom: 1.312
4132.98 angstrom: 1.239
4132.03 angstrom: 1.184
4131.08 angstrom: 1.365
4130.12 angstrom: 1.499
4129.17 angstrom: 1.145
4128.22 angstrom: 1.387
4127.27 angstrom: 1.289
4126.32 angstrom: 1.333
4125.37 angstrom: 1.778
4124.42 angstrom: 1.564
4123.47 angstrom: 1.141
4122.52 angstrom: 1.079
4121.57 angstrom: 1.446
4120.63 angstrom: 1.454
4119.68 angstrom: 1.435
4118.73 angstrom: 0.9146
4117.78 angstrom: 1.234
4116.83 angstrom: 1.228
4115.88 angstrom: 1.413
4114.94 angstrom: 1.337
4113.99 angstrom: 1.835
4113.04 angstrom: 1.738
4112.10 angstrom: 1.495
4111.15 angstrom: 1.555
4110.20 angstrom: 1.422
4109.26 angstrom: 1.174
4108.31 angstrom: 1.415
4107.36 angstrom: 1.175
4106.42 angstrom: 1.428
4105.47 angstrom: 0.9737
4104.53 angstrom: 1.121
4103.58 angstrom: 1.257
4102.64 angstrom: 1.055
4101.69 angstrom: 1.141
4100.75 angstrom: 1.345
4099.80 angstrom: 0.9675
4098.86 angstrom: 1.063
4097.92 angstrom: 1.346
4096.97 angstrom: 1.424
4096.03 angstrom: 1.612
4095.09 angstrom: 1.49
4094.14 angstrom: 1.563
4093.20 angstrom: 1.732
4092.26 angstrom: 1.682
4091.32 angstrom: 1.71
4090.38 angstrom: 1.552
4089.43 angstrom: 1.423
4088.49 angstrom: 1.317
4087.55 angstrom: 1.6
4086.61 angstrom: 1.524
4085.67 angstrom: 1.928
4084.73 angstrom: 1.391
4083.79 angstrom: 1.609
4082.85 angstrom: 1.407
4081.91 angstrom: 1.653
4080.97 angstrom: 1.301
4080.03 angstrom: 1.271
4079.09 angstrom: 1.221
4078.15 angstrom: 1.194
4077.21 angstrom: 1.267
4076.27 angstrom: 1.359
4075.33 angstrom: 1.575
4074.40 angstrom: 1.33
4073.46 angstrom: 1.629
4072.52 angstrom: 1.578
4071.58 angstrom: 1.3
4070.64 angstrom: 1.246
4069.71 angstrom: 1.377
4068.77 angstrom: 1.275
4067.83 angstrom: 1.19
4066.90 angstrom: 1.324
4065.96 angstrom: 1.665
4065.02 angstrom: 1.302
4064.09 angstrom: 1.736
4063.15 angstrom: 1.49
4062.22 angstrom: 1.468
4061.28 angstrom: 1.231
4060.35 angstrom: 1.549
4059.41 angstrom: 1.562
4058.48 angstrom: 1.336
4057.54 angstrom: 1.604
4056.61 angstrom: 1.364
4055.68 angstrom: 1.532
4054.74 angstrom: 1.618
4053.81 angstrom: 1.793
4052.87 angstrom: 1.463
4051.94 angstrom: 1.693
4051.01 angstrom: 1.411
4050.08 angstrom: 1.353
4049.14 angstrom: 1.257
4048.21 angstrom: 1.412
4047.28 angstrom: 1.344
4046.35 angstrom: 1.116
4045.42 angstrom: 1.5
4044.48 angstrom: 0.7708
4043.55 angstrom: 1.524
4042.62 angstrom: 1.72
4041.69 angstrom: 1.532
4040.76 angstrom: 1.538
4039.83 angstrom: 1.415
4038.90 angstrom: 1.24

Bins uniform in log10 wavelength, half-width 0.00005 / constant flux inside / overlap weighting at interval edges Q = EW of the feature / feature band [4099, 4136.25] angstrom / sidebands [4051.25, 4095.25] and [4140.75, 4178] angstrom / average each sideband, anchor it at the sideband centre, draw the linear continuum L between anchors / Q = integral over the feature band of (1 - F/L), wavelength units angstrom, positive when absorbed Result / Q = 2.9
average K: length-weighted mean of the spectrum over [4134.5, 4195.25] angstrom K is 1.44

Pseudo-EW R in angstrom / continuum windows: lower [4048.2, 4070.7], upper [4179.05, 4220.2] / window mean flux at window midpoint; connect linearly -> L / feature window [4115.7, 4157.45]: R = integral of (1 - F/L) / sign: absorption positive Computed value 2.7 angstrom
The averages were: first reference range 1.45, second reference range 1.47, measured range 1.36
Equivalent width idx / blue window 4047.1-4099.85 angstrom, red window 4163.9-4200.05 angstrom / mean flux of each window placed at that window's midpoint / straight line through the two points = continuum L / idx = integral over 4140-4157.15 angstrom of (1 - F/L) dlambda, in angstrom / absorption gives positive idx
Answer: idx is 0.8 angstrom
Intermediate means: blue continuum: 1.45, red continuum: 1.43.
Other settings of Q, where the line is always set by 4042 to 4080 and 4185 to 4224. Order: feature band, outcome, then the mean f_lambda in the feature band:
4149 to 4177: 1.5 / 1.38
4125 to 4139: 0.6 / 1.39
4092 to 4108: 1.4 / 1.31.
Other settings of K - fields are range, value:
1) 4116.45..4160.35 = 1.38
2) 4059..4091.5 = 1.44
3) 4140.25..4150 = 1.43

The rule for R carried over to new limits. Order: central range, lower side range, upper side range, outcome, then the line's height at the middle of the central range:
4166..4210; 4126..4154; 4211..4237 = -0.7 angstrom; 1.42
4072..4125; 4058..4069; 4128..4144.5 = 1.1 angstrom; 1.42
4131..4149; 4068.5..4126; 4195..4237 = -0.2 angstrom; 1.41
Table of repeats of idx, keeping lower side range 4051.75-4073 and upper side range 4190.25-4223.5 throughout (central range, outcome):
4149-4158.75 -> 1.0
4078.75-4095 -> -0.7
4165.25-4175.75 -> 0.3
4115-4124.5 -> 1.2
